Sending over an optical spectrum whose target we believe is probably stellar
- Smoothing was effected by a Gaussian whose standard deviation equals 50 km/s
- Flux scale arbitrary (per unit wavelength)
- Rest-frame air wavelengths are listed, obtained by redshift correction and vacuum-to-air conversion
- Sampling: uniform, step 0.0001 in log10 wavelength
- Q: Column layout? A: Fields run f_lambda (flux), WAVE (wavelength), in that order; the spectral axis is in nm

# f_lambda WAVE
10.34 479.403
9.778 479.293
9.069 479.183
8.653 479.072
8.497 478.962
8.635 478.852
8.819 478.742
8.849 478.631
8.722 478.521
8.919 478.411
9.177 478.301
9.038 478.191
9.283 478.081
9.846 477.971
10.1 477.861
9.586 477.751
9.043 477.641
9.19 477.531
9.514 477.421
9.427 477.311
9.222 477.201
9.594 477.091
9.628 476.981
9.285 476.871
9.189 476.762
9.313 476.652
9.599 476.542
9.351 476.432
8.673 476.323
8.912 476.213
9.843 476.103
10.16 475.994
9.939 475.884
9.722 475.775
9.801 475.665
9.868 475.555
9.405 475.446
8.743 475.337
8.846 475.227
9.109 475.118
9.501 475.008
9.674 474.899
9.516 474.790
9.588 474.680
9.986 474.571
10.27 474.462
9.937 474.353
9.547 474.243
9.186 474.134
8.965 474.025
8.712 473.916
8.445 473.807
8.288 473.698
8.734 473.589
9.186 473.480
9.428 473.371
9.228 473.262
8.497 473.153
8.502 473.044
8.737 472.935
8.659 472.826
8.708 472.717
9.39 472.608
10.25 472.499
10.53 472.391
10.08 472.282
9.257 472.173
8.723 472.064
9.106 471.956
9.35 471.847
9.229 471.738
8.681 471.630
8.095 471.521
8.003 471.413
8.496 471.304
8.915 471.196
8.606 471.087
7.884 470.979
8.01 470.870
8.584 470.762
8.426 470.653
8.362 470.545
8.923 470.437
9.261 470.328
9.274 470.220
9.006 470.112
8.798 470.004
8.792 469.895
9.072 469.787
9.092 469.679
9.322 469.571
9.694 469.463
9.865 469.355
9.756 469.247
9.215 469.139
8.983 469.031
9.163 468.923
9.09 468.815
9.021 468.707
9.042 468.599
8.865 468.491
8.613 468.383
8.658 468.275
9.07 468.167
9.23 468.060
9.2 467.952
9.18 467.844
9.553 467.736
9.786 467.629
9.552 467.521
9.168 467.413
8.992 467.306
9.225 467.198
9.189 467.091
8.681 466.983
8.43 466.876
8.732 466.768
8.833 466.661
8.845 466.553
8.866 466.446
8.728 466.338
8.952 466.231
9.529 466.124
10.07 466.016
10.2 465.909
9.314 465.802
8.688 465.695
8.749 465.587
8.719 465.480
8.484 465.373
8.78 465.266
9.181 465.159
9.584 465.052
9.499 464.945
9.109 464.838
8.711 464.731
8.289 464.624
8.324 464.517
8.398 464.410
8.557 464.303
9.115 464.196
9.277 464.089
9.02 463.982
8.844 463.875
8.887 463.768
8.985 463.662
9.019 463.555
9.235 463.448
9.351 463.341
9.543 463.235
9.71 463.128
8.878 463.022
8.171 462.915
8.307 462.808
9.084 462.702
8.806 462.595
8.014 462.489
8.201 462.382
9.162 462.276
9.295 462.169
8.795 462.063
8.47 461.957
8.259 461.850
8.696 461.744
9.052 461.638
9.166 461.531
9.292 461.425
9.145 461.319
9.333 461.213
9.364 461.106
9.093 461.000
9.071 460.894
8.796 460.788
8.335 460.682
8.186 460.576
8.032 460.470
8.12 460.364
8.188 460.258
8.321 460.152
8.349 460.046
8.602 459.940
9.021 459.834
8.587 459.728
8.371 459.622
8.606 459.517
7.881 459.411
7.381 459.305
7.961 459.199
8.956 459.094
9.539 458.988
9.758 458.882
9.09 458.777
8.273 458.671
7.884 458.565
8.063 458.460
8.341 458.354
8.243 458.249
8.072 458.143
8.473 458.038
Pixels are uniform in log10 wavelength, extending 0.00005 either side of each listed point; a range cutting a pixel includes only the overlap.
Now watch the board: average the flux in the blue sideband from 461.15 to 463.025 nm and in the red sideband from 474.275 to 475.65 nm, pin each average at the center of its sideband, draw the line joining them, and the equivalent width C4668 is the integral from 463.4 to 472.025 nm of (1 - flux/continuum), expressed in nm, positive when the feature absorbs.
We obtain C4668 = 0.128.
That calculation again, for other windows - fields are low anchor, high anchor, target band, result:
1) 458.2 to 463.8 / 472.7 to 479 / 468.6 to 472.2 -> 0.06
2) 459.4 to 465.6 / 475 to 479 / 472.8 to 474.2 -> 0.06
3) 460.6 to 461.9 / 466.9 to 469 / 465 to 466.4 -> -0.01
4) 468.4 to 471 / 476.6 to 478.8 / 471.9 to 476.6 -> -0.08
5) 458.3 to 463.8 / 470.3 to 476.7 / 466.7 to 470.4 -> -0.07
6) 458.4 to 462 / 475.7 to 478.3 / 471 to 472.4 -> 0.04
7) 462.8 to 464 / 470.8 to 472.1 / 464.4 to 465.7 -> 0.02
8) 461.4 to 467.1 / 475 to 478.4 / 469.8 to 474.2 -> 0.16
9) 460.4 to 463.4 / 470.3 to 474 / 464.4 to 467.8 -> -0.08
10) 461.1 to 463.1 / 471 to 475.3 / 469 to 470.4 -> -0.03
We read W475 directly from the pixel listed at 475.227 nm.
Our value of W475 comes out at 8.846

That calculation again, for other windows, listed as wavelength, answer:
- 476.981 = 9.628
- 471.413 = 8.003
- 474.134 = 9.186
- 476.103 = 9.843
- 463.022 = 8.878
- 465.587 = 8.749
